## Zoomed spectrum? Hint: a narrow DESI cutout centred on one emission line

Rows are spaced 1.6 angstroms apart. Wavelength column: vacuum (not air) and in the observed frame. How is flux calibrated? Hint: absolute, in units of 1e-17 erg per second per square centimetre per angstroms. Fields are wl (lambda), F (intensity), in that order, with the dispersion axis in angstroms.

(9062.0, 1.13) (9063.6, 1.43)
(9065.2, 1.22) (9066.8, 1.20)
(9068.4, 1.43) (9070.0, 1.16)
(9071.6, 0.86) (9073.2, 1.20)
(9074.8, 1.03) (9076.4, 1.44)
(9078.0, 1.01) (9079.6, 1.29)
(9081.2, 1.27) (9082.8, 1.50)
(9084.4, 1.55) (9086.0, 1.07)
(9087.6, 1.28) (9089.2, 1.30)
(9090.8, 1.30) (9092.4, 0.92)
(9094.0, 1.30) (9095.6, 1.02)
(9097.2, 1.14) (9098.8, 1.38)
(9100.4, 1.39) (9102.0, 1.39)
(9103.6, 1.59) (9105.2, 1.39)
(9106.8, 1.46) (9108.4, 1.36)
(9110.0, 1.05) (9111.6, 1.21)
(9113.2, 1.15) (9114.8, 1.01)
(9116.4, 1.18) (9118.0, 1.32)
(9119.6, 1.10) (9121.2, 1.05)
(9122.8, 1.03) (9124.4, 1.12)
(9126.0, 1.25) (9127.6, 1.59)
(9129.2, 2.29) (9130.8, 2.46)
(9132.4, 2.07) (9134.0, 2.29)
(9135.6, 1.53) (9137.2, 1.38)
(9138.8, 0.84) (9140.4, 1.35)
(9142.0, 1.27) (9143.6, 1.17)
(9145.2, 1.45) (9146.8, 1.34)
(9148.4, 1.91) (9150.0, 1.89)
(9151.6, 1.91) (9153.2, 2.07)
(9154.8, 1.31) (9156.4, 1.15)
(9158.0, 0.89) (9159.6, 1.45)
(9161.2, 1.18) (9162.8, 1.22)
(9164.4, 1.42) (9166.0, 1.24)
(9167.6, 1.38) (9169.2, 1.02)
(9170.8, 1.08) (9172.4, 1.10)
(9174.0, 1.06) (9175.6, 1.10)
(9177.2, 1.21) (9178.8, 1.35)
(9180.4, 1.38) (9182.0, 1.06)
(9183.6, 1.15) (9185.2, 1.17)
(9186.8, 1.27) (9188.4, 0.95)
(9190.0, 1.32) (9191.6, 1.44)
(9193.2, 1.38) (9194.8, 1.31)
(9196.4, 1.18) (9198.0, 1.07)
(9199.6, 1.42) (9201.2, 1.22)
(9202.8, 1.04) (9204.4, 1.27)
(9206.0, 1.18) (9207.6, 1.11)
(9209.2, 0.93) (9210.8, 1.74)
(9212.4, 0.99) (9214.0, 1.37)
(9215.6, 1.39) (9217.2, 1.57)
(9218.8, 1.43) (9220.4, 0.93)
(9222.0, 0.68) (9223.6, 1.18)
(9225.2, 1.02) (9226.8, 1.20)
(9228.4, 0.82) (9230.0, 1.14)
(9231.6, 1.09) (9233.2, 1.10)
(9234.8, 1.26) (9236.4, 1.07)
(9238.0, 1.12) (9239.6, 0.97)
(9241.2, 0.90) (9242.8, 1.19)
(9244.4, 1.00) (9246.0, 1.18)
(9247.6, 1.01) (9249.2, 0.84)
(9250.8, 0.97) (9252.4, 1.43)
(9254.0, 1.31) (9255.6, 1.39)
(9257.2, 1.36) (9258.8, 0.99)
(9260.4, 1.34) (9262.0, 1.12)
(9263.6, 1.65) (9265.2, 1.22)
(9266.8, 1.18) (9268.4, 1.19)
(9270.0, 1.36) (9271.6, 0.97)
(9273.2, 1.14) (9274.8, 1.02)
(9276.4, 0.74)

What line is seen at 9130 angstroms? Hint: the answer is [S II]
